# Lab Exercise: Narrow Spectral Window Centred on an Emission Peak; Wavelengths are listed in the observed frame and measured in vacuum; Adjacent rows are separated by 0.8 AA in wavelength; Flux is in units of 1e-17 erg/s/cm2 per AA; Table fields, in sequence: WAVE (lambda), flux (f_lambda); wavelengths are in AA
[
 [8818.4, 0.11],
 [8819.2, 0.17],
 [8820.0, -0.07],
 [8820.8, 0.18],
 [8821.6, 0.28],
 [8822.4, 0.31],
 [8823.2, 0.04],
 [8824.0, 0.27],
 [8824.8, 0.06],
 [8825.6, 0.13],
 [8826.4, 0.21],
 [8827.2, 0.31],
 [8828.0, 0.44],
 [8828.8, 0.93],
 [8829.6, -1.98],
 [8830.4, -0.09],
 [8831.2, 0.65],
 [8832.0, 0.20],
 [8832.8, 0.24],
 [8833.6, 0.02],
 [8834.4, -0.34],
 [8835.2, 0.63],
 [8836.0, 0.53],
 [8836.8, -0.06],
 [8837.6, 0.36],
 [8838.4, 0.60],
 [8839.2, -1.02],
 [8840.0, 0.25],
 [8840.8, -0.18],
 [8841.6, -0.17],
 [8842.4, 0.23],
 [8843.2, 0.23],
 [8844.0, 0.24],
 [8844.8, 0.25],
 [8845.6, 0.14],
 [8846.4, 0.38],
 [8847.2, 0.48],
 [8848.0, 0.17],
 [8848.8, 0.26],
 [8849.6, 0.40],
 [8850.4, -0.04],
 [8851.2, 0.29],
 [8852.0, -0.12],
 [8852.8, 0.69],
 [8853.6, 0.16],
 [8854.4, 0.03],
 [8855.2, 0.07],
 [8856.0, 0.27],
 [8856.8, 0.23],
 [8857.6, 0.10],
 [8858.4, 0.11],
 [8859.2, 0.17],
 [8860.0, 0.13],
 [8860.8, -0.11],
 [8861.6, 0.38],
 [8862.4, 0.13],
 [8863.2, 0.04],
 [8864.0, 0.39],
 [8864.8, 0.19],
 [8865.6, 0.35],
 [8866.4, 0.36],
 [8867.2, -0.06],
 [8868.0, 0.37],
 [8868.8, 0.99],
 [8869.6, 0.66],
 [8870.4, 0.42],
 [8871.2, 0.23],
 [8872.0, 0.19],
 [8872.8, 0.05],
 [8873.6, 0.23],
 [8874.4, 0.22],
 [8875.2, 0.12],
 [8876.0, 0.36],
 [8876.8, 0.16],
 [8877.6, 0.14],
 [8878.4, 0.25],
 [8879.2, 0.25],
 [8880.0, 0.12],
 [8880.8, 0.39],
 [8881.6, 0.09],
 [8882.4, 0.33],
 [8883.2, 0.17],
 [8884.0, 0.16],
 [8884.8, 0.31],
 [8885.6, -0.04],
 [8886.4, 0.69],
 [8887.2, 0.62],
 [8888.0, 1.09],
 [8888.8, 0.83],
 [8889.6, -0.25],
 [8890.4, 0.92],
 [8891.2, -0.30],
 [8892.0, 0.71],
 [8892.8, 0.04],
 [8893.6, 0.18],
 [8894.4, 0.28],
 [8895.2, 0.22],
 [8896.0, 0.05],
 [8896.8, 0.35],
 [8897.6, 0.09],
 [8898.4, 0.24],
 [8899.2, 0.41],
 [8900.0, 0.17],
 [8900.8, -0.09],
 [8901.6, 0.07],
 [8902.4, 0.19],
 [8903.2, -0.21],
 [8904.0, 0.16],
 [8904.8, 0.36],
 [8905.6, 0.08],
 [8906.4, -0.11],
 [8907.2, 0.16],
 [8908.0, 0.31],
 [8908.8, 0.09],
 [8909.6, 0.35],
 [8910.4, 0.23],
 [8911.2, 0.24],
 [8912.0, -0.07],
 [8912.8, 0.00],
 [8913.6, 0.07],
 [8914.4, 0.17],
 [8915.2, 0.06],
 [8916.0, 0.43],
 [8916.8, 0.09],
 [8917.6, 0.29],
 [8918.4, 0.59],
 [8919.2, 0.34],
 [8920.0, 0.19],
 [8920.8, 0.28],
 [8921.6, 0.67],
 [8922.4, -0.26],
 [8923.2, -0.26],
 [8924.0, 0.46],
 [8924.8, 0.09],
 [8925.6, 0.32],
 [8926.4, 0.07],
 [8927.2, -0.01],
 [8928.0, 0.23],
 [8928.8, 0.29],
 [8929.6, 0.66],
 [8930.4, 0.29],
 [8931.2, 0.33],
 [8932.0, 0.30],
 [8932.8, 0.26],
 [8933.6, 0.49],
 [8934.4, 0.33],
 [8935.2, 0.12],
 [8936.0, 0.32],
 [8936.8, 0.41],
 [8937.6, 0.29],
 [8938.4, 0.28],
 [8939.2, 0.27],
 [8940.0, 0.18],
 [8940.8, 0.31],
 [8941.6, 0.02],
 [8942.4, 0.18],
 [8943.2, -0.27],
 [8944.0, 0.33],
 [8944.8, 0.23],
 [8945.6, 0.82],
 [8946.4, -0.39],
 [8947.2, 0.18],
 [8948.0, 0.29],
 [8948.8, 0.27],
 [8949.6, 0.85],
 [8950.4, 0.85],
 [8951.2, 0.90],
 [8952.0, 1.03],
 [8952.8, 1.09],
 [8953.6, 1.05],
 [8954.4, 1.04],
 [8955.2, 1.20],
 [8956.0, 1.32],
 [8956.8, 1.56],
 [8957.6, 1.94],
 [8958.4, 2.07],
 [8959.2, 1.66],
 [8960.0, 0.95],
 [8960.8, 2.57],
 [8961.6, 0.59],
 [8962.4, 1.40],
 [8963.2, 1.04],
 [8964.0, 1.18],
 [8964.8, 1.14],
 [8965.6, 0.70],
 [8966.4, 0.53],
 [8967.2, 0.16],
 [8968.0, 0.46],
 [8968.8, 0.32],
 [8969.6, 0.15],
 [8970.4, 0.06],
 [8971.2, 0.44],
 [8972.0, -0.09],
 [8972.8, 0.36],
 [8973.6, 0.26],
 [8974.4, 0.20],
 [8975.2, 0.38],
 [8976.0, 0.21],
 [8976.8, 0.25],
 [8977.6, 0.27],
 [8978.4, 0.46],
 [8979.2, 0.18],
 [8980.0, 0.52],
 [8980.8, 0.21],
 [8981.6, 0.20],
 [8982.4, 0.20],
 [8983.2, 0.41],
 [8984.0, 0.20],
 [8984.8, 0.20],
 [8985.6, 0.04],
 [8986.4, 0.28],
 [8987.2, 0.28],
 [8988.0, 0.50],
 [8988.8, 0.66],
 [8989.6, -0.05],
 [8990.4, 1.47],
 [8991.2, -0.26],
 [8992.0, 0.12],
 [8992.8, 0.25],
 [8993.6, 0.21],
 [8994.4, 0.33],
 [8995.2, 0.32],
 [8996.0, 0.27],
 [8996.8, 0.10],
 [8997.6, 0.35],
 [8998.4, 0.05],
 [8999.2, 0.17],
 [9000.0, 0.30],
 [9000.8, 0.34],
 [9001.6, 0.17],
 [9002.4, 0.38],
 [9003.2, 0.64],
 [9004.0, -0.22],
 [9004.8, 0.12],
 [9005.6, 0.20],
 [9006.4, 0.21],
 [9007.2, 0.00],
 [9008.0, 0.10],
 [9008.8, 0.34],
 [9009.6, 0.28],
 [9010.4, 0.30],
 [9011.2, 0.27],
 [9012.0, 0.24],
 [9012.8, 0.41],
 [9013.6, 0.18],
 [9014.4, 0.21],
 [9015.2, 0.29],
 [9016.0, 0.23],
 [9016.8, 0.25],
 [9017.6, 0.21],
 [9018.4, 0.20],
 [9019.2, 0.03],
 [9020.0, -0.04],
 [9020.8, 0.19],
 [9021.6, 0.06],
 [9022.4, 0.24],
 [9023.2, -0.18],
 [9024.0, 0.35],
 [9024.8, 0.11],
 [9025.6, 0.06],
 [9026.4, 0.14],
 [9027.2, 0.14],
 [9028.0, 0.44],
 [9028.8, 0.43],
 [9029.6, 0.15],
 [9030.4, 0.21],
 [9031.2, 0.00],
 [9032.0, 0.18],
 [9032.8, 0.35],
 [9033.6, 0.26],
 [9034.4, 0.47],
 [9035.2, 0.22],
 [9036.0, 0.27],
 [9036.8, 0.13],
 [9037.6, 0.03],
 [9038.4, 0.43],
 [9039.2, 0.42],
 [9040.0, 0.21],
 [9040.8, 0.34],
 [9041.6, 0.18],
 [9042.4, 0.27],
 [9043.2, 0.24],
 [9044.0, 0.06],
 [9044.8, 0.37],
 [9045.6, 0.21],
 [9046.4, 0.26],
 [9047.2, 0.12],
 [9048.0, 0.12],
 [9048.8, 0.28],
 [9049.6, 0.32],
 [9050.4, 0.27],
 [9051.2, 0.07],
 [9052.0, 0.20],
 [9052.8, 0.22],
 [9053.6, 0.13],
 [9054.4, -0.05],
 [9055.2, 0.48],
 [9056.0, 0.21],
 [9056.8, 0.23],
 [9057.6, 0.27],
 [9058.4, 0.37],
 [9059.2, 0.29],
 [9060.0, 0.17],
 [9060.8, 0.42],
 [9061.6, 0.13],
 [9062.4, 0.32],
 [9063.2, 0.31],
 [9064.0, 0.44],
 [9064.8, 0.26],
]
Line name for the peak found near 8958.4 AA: [O II]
